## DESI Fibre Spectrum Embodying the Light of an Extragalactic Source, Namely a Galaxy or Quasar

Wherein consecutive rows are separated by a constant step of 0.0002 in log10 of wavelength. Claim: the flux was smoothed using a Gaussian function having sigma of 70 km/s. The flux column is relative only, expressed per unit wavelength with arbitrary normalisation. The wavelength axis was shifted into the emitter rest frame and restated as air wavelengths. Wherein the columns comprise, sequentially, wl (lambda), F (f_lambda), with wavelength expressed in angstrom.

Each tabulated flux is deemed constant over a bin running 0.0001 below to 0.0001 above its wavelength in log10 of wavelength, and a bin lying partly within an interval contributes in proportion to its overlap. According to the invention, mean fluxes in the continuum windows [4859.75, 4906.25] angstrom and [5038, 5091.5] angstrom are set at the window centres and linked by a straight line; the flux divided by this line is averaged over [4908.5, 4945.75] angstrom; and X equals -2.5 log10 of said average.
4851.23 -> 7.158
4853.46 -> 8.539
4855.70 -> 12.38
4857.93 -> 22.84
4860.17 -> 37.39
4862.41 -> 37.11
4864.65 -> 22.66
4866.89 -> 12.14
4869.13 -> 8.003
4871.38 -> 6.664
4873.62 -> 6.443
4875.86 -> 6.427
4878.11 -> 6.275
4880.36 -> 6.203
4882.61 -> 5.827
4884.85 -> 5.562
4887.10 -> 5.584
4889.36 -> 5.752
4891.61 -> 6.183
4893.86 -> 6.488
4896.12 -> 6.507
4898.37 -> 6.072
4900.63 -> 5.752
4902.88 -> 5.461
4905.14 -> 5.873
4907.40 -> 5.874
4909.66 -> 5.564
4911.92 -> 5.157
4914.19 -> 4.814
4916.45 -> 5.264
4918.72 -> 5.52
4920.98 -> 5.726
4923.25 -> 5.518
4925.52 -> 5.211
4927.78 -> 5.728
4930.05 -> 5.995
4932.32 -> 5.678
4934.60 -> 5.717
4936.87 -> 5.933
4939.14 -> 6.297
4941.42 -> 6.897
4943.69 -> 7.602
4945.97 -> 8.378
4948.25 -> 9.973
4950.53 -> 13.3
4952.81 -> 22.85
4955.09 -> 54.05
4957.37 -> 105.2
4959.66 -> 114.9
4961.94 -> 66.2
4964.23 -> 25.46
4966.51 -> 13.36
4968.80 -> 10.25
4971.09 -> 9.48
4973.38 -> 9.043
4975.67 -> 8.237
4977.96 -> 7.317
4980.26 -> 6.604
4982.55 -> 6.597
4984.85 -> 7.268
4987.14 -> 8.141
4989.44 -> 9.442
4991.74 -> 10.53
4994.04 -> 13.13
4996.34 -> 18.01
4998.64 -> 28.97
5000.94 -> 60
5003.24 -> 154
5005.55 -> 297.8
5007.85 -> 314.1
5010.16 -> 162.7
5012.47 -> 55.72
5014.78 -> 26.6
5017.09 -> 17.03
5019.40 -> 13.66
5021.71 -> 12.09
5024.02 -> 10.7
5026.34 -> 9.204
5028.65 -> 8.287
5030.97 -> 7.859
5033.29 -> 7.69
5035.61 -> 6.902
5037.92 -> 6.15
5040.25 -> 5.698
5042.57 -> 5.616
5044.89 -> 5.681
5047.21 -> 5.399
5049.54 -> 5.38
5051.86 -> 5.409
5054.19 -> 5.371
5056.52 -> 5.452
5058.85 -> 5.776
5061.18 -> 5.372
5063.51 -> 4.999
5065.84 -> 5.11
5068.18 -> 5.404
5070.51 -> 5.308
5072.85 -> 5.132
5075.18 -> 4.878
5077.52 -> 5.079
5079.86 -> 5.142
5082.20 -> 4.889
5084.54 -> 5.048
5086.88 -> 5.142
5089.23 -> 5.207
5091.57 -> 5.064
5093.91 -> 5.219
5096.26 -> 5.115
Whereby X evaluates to 0.43 mag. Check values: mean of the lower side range 9.78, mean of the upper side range 5.31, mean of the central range 5.85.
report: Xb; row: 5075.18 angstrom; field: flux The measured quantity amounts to 4.878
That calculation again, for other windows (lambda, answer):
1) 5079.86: 5.142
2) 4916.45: 5.264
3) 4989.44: 9.442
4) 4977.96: 7.317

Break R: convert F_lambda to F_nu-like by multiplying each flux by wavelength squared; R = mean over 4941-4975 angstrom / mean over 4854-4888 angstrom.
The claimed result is 2.48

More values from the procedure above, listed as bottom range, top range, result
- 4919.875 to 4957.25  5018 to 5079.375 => 0.51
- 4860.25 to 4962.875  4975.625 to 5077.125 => 2.15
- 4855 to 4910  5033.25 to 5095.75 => 0.56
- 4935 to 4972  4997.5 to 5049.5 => 1.87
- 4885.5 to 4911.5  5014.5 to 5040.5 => 1.90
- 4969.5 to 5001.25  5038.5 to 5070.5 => 0.42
